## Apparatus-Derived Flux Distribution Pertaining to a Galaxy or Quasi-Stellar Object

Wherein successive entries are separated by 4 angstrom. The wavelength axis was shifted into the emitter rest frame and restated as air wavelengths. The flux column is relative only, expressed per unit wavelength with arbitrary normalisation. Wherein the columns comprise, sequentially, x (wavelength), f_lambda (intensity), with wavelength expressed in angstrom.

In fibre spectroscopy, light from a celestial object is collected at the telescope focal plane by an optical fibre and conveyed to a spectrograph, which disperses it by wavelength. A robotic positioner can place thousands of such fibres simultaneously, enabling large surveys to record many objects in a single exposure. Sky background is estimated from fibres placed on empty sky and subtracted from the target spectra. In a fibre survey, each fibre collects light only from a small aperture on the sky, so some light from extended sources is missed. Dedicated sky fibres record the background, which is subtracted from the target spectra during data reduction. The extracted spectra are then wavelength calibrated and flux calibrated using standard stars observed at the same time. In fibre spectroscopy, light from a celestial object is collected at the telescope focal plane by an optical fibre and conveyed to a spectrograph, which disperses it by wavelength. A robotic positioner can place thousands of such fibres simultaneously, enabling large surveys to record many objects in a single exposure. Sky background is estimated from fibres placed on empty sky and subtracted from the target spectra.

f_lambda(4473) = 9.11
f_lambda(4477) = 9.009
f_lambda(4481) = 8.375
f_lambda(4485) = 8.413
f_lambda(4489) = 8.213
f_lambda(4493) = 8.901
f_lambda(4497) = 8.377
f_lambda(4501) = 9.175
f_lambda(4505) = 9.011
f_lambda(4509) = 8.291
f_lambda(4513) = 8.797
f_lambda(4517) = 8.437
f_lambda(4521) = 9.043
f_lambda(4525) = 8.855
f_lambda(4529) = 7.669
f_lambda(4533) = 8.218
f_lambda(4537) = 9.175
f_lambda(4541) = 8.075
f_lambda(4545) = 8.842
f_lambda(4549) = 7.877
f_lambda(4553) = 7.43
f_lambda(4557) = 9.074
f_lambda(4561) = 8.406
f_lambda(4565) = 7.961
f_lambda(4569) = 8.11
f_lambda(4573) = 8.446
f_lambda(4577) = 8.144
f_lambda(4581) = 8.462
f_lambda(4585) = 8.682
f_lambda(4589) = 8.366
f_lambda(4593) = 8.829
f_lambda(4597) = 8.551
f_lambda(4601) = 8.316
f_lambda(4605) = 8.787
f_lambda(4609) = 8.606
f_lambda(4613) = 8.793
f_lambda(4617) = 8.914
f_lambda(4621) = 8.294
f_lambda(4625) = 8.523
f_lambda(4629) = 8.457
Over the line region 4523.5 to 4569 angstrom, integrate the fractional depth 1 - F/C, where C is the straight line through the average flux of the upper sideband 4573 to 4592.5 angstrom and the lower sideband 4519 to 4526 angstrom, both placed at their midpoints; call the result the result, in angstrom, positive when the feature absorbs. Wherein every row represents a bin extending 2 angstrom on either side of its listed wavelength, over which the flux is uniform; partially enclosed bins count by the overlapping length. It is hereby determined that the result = 2.3 angstrom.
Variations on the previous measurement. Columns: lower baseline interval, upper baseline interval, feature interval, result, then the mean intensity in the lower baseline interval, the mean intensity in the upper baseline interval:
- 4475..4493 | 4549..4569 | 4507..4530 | -0.5 angstrom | 8.55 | 8.17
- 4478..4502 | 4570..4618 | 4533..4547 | -0.1 angstrom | 8.57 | 8.56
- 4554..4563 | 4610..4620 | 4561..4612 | 1.4 angstrom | 8.59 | 8.77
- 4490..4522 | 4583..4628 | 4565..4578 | 0.7 angstrom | 8.73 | 8.6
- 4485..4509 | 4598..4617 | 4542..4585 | 1.8 angstrom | 8.67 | 8.65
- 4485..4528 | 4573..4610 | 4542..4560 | 0.6 angstrom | 8.67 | 8.52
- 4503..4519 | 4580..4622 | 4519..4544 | 0.3 angstrom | 8.63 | 8.61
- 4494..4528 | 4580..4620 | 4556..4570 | 0.5 angstrom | 8.72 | 8.63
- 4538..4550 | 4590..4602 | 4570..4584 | 0.2 angstrom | 8.37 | 8.57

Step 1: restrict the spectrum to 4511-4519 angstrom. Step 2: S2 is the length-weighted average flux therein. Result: 8.62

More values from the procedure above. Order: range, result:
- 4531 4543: 8.49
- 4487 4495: 8.56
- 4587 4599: 8.58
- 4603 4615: 8.73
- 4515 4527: 8.78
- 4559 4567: 8.18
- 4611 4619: 8.85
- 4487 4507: 8.74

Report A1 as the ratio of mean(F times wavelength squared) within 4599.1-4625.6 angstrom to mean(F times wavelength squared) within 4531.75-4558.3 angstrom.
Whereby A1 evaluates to 1.1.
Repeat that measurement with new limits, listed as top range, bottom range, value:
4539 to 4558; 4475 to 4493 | 0.99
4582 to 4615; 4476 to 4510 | 1.04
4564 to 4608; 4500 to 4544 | 1.01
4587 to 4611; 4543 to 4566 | 1.06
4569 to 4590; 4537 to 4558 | 1.02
